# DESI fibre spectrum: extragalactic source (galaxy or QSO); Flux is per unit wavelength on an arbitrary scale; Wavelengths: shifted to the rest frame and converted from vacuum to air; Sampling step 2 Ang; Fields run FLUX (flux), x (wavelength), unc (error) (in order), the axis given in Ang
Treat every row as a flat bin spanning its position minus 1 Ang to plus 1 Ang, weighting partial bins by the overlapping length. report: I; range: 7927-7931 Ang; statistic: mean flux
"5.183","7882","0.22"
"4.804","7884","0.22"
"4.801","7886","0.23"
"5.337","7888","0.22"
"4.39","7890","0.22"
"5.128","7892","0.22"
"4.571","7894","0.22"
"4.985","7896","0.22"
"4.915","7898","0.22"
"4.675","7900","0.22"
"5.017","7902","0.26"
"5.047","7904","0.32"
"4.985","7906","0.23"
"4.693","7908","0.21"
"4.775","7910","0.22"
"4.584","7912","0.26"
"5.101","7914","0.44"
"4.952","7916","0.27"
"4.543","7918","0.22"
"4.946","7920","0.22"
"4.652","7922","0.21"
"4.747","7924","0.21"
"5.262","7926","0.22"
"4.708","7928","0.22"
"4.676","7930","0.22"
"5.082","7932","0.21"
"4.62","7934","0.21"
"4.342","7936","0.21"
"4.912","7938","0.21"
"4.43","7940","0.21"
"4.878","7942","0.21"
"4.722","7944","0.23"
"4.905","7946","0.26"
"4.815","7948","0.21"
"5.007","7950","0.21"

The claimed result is 4.69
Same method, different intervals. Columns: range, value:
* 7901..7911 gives 4.9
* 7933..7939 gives 4.62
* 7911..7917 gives 4.88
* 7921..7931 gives 4.81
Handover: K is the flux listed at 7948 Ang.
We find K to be 4.815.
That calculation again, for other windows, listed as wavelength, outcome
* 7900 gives 4.675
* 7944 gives 4.722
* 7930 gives 4.676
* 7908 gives 4.693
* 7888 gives 5.337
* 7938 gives 4.912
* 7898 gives 4.915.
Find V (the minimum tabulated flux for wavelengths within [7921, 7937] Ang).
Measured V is 4.342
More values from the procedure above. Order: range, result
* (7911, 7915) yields 4.584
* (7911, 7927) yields 4.543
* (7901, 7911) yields 4.693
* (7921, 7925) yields 4.652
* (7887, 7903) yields 4.39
